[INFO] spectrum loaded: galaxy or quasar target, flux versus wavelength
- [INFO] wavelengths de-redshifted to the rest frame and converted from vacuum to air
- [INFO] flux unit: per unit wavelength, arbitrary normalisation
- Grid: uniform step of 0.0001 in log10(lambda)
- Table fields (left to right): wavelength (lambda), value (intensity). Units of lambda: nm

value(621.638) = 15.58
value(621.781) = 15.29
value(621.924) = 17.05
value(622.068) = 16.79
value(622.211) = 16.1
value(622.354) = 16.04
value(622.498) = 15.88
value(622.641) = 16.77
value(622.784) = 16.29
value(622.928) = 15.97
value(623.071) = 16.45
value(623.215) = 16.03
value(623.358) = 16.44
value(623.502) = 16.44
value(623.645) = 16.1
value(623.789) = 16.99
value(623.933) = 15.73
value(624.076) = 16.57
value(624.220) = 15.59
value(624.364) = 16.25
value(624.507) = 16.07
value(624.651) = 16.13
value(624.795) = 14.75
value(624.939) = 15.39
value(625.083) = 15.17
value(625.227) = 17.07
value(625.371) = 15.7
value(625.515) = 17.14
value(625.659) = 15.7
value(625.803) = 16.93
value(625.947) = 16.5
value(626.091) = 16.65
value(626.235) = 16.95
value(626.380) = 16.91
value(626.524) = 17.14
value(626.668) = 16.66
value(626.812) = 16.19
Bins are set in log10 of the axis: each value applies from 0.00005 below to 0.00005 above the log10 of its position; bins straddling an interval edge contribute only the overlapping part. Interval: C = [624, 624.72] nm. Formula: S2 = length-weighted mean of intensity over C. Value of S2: 16.1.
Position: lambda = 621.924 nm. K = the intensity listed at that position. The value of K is 17.05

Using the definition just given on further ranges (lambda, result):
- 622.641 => 16.77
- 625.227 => 17.07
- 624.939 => 15.39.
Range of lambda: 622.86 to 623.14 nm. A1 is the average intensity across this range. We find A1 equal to 16.2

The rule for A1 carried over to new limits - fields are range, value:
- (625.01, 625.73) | 16.2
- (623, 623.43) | 16.3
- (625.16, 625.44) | 16.4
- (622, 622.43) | 16.3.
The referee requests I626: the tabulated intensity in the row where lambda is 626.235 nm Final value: 16.95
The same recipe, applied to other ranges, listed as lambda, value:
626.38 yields 16.91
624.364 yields 16.25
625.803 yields 16.93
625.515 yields 17.14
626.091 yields 16.65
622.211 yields 16.1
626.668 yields 16.66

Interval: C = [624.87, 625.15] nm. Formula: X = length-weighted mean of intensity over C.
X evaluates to 15.3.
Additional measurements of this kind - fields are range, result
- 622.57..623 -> 16.4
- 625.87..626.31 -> 16.7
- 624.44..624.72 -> 16.1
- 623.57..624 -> 16.3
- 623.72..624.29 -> 16.2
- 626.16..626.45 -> 16.9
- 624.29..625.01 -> 15.7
